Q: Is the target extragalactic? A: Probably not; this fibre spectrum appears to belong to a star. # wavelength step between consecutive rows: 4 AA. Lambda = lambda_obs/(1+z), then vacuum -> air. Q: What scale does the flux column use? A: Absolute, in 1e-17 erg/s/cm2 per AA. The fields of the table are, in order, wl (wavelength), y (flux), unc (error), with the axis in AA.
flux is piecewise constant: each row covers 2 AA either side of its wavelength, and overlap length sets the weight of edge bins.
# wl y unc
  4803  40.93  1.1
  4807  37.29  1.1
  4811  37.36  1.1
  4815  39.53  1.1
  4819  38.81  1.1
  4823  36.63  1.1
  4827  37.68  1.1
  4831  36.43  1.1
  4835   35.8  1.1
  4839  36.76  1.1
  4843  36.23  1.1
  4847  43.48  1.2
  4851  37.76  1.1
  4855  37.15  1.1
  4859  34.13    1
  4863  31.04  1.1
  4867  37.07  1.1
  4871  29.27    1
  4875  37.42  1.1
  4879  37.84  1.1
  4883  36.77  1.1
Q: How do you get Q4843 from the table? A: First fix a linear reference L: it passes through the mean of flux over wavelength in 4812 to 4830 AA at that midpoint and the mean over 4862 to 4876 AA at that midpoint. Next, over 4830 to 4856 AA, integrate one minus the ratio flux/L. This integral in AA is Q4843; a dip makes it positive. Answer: -1.3 AA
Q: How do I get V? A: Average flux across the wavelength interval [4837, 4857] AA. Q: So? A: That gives 38.3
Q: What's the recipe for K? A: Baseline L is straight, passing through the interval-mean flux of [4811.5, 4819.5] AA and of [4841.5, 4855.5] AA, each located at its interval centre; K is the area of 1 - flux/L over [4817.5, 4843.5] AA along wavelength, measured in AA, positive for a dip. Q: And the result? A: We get 1.33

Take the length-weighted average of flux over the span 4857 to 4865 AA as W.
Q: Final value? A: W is 32.6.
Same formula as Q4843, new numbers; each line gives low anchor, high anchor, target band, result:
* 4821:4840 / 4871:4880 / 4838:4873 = 0.3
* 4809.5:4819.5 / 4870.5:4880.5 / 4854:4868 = 0.7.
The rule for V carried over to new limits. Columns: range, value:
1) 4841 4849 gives 39.9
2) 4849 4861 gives 36.3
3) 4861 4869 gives 34.1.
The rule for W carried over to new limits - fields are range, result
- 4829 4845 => 36.3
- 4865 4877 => 34.6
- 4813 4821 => 39.2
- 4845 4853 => 40.6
